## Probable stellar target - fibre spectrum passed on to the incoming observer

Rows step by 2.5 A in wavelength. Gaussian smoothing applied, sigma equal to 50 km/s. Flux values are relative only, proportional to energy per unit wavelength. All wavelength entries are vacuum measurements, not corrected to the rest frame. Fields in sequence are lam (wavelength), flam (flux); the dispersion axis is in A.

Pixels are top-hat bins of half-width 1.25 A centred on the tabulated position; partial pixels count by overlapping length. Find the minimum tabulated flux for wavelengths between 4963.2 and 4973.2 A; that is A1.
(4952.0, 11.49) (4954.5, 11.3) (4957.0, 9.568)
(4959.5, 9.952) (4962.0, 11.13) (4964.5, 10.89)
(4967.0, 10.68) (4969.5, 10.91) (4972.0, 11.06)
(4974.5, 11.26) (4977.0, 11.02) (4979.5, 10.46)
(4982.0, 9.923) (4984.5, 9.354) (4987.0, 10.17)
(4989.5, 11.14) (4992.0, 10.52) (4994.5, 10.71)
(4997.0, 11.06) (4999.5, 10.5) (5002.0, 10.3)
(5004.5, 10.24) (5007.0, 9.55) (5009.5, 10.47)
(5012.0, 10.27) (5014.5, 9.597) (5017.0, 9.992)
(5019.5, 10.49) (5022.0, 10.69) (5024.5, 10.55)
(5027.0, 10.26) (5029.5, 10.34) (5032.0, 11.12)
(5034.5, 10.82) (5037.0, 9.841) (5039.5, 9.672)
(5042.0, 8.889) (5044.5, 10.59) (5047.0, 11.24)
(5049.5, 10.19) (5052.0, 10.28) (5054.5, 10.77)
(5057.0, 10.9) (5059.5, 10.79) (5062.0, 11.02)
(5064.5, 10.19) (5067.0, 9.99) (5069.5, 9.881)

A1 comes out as 10.68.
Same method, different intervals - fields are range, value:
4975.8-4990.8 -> 9.354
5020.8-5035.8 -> 10.26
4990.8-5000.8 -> 10.5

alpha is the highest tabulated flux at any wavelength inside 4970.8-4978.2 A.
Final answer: 11.26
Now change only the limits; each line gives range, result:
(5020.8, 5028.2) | 10.69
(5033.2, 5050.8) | 11.24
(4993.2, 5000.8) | 11.06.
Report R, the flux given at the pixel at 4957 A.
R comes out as 9.568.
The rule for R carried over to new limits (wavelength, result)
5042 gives 8.889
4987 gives 10.17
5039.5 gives 9.672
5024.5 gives 10.55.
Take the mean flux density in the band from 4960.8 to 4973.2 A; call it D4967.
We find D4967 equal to 10.9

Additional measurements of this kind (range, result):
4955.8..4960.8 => 9.78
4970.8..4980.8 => 10.9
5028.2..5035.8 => 10.8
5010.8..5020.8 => 10.1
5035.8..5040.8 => 9.75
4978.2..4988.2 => 9.98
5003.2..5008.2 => 9.9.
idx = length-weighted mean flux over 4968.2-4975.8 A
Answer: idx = 11.1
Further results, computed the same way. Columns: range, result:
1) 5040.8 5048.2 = 10.2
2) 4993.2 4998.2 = 10.9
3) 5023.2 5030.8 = 10.4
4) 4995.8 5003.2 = 10.6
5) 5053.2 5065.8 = 10.7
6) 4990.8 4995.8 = 10.6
